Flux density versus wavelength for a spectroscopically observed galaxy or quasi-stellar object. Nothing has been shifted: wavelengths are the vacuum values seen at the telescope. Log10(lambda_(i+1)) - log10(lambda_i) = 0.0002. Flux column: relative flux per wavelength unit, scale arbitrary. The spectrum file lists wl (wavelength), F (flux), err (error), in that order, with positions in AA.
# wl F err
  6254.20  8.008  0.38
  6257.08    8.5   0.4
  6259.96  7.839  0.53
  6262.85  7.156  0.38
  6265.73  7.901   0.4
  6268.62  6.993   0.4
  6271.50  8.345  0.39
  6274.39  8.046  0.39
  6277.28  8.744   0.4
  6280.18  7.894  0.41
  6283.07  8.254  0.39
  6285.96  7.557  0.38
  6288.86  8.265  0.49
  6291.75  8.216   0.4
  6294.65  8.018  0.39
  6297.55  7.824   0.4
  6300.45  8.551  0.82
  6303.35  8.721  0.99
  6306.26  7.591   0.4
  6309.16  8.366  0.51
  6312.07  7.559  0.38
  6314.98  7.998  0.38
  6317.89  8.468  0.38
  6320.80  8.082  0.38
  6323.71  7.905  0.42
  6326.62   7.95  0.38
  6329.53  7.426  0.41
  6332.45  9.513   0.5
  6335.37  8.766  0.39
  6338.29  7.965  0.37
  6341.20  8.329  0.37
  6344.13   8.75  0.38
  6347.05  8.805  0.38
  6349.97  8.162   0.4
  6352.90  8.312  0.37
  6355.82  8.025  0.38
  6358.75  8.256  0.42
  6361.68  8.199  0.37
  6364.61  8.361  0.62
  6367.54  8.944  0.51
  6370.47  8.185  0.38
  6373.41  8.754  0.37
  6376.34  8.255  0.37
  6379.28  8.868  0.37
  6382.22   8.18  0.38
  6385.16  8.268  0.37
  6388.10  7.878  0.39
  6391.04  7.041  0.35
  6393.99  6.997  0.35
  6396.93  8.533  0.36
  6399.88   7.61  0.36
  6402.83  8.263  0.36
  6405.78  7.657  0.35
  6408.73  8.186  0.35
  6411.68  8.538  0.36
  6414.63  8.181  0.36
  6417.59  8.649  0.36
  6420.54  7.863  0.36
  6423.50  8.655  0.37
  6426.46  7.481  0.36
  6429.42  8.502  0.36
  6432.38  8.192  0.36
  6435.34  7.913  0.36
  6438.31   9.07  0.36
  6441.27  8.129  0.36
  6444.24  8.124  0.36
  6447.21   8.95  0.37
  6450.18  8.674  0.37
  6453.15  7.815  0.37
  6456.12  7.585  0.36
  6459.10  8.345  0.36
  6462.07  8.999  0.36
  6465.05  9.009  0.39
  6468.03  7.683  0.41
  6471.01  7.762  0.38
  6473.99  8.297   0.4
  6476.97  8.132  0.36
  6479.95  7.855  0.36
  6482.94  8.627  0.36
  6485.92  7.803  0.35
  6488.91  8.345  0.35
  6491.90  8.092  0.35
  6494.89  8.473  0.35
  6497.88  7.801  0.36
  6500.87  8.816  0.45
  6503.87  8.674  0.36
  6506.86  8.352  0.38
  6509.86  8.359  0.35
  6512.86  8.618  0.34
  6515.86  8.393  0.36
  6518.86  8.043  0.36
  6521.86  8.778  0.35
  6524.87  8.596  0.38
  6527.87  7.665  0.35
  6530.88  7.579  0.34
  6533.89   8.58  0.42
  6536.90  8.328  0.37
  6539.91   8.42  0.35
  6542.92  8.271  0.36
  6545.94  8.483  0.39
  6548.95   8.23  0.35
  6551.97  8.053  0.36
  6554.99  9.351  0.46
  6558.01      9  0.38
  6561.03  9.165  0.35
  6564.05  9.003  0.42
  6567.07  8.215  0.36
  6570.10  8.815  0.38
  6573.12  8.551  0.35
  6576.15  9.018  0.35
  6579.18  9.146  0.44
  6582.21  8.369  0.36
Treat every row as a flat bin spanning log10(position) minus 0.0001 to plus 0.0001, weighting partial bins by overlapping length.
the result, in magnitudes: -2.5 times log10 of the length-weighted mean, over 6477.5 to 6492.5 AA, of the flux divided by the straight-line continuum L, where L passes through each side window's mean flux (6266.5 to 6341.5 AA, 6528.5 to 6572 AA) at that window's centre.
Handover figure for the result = 0.03 mag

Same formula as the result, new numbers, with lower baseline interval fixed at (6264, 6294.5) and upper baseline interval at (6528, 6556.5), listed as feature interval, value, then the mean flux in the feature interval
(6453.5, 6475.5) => 0.00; 8.22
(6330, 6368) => -0.05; 8.45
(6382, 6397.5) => 0.05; 7.75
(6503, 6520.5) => -0.01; 8.4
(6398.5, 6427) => 0.01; 8.13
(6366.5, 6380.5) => -0.06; 8.59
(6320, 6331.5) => 0.02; 7.9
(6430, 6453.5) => -0.02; 8.39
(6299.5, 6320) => -0.02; 8.16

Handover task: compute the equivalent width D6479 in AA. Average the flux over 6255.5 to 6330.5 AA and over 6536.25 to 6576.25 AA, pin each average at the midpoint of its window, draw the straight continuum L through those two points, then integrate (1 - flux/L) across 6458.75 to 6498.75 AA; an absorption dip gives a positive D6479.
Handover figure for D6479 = 1.0 AA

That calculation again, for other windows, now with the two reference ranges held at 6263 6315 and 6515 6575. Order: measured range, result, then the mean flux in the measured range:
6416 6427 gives 0.1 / 8.22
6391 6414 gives 0.9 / 7.92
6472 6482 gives 0.3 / 8.11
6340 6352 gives -0.6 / 8.5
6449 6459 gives 0.3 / 8.05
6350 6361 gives -0.1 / 8.19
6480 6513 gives 0.3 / 8.33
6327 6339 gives -0.4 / 8.4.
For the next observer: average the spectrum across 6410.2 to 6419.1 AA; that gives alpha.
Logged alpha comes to 8.46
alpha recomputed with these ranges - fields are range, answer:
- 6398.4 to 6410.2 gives 7.93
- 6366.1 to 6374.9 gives 8.63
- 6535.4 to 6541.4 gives 8.38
